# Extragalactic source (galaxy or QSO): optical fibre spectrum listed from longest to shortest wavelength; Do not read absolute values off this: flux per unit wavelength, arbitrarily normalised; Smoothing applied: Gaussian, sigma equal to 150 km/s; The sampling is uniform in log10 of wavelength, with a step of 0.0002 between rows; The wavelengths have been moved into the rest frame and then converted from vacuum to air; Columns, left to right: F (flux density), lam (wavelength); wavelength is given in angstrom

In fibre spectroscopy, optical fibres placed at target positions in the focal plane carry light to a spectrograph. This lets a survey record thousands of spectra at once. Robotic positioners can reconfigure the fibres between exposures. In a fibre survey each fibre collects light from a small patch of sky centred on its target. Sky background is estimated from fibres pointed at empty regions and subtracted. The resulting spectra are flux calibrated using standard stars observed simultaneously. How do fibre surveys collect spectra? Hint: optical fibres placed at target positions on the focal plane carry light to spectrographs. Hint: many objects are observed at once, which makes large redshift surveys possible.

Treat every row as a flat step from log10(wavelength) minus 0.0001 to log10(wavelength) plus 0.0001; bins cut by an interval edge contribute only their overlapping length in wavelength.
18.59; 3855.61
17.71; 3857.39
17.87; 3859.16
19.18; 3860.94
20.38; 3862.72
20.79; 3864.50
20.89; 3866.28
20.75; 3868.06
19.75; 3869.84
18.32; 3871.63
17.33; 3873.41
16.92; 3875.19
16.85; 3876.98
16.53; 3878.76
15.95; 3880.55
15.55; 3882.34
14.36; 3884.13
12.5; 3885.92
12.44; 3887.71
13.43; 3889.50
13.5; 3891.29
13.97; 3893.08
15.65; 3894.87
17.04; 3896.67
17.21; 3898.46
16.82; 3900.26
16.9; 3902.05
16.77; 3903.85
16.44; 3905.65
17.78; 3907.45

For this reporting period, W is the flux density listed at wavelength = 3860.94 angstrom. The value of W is 19.18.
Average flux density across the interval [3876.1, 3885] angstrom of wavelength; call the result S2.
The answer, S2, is 15.8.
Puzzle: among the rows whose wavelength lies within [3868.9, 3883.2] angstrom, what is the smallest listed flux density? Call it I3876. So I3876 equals 15.55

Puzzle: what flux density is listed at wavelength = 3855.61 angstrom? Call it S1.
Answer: 18.59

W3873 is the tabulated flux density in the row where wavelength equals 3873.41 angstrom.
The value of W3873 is 17.33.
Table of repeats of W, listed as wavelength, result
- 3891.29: 13.5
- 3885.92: 12.5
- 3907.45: 17.78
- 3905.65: 16.44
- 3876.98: 16.85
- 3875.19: 16.92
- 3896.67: 17.04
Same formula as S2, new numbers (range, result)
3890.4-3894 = 13.8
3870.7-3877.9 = 17.4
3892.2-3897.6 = 15.6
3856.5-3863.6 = 18.8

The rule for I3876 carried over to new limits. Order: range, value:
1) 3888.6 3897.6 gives 13.43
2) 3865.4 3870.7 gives 19.75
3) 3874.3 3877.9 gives 16.85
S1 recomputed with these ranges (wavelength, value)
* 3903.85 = 16.77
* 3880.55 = 15.95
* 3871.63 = 18.32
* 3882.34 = 15.55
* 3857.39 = 17.71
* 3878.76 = 16.53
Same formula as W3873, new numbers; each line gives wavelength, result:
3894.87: 15.65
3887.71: 12.44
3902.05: 16.9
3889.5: 13.43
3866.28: 20.89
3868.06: 20.75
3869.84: 19.75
